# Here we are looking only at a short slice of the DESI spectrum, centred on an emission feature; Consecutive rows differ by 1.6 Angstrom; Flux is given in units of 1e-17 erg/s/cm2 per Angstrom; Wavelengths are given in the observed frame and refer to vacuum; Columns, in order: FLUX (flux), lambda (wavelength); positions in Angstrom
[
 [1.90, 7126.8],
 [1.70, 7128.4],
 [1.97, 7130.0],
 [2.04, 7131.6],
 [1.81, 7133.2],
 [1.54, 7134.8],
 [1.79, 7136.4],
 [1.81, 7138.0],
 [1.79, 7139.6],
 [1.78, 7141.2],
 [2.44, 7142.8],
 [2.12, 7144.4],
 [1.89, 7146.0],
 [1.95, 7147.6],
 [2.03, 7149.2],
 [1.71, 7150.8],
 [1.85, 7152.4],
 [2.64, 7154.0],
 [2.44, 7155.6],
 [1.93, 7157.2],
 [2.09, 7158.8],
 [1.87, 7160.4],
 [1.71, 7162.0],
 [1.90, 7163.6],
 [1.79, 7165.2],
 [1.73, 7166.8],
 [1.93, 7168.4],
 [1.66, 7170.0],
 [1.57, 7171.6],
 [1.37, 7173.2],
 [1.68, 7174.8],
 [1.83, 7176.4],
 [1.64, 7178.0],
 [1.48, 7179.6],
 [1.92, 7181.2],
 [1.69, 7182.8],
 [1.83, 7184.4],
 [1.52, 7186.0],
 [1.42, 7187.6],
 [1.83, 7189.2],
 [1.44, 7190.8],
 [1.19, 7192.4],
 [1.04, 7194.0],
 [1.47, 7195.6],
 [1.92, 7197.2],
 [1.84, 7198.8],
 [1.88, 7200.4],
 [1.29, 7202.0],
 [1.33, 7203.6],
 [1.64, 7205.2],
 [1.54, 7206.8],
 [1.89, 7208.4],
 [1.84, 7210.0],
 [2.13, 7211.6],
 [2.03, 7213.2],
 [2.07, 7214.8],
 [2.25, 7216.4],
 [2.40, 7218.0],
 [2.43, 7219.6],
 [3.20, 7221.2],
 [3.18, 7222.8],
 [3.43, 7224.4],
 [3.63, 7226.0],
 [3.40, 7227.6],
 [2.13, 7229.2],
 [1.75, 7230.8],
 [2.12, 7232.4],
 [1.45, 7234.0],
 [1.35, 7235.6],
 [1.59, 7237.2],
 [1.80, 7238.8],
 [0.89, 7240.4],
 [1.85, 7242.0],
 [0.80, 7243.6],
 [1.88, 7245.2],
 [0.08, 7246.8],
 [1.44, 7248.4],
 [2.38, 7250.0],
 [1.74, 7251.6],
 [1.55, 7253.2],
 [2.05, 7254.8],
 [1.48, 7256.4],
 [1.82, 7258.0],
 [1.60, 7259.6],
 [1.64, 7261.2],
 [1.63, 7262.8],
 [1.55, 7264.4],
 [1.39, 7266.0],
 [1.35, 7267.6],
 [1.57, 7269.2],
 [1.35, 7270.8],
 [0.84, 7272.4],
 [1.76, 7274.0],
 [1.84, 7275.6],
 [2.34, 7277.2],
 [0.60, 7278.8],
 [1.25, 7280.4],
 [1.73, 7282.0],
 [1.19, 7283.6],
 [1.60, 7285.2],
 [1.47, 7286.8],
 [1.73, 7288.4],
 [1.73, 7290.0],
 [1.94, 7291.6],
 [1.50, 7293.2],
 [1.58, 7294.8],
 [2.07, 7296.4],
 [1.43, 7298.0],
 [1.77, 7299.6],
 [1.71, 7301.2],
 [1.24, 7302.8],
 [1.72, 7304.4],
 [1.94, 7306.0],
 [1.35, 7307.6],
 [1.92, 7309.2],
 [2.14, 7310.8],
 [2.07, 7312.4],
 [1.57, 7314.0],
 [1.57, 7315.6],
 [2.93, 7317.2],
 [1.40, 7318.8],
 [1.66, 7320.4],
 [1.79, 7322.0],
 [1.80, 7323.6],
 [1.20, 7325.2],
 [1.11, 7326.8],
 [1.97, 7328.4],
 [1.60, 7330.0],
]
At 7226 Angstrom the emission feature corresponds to [O III]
